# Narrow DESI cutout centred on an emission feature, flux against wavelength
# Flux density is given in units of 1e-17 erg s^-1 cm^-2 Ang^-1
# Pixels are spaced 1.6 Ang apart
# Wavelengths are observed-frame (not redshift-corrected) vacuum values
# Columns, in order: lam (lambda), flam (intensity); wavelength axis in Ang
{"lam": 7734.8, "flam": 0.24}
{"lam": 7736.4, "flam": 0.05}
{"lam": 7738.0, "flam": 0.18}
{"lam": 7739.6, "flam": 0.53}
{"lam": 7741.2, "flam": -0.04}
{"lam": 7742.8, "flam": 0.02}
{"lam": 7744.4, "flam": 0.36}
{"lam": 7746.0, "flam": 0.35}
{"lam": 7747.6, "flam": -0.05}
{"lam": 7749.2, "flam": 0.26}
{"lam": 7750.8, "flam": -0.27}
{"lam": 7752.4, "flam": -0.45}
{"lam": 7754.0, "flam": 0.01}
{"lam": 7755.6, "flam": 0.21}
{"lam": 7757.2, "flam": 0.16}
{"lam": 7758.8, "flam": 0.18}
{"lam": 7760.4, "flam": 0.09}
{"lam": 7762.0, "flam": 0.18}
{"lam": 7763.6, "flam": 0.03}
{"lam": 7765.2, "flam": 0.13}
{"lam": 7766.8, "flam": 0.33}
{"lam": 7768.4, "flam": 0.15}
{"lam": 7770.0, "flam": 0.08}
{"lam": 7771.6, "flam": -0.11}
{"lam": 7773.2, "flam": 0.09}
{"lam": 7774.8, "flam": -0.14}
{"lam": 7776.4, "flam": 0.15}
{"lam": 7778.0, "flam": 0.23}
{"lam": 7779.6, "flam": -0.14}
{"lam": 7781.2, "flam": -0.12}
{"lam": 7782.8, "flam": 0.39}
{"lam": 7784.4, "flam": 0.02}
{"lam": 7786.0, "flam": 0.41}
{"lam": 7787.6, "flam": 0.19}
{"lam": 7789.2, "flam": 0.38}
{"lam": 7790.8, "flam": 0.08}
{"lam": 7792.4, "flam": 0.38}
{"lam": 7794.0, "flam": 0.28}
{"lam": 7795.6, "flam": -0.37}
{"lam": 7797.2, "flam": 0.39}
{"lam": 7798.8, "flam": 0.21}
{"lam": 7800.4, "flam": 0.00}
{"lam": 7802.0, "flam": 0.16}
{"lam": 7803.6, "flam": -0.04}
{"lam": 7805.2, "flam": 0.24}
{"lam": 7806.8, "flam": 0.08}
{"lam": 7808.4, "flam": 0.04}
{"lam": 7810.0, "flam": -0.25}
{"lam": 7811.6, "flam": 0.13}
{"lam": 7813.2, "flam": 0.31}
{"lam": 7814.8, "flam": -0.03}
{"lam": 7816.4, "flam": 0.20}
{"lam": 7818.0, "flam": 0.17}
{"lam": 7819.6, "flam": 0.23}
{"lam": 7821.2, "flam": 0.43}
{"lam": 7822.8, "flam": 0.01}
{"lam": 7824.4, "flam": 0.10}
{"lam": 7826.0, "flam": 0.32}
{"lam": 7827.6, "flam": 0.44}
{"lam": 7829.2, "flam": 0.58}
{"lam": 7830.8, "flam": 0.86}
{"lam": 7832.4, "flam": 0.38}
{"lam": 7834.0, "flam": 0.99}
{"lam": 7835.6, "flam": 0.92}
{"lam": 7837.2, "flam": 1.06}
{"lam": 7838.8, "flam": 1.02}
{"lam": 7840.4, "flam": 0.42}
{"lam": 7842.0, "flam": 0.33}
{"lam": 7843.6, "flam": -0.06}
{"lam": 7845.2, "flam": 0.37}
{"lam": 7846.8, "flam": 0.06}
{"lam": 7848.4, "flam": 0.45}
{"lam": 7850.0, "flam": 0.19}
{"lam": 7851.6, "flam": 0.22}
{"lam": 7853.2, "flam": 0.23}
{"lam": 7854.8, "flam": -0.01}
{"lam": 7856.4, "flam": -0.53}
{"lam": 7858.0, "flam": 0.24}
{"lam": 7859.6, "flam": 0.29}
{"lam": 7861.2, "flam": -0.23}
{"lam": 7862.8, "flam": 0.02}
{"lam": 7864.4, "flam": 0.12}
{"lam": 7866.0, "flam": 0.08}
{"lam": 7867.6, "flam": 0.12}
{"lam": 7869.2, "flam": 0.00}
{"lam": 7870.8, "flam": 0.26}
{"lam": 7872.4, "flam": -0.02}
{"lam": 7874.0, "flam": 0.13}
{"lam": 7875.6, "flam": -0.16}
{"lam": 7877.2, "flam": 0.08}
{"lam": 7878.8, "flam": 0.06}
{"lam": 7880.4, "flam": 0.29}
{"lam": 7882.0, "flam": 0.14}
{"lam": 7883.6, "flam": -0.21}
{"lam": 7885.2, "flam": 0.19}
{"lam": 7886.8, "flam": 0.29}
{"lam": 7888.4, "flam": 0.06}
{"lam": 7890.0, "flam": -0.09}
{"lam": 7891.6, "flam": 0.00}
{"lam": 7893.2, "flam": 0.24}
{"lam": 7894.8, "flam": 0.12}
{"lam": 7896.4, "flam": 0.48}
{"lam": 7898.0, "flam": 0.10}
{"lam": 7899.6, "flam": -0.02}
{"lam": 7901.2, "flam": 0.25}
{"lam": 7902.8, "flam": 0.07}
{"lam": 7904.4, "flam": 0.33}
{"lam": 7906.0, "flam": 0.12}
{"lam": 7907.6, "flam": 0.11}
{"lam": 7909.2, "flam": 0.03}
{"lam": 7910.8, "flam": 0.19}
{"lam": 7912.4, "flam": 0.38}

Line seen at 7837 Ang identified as [O II] 3727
